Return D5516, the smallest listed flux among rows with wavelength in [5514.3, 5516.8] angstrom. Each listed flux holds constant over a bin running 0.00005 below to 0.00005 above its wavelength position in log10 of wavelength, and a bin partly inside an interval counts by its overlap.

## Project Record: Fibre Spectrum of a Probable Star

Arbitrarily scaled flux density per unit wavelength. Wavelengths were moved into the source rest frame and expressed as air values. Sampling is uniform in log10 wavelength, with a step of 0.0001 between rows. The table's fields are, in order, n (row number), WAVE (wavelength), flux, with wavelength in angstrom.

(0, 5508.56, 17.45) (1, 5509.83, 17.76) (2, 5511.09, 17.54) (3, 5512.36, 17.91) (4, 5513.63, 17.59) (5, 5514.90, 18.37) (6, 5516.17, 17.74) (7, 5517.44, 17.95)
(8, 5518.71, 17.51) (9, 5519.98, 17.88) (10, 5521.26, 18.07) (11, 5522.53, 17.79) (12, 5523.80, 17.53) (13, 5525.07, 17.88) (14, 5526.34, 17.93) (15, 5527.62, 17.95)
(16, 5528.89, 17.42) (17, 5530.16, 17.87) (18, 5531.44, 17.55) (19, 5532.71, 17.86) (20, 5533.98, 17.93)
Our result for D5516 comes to 17.74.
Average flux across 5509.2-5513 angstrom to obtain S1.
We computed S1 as 17.8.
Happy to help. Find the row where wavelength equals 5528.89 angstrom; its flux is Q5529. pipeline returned 17.42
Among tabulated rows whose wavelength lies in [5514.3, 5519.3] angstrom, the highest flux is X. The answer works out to 18.37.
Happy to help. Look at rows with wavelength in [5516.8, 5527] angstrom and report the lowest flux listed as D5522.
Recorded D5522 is 17.51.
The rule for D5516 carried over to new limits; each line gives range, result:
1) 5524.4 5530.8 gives 17.42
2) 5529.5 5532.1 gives 17.55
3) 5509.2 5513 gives 17.54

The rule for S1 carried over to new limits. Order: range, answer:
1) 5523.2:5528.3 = 17.8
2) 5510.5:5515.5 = 17.8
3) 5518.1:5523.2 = 17.8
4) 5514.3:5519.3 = 17.9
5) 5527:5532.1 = 17.7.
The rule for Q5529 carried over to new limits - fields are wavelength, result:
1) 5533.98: 17.93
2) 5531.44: 17.55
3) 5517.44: 17.95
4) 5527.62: 17.95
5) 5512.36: 17.91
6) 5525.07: 17.88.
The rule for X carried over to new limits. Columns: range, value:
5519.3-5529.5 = 18.07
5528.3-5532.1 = 17.87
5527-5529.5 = 17.95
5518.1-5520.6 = 17.88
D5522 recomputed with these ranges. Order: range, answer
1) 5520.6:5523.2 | 17.79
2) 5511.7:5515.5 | 17.59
